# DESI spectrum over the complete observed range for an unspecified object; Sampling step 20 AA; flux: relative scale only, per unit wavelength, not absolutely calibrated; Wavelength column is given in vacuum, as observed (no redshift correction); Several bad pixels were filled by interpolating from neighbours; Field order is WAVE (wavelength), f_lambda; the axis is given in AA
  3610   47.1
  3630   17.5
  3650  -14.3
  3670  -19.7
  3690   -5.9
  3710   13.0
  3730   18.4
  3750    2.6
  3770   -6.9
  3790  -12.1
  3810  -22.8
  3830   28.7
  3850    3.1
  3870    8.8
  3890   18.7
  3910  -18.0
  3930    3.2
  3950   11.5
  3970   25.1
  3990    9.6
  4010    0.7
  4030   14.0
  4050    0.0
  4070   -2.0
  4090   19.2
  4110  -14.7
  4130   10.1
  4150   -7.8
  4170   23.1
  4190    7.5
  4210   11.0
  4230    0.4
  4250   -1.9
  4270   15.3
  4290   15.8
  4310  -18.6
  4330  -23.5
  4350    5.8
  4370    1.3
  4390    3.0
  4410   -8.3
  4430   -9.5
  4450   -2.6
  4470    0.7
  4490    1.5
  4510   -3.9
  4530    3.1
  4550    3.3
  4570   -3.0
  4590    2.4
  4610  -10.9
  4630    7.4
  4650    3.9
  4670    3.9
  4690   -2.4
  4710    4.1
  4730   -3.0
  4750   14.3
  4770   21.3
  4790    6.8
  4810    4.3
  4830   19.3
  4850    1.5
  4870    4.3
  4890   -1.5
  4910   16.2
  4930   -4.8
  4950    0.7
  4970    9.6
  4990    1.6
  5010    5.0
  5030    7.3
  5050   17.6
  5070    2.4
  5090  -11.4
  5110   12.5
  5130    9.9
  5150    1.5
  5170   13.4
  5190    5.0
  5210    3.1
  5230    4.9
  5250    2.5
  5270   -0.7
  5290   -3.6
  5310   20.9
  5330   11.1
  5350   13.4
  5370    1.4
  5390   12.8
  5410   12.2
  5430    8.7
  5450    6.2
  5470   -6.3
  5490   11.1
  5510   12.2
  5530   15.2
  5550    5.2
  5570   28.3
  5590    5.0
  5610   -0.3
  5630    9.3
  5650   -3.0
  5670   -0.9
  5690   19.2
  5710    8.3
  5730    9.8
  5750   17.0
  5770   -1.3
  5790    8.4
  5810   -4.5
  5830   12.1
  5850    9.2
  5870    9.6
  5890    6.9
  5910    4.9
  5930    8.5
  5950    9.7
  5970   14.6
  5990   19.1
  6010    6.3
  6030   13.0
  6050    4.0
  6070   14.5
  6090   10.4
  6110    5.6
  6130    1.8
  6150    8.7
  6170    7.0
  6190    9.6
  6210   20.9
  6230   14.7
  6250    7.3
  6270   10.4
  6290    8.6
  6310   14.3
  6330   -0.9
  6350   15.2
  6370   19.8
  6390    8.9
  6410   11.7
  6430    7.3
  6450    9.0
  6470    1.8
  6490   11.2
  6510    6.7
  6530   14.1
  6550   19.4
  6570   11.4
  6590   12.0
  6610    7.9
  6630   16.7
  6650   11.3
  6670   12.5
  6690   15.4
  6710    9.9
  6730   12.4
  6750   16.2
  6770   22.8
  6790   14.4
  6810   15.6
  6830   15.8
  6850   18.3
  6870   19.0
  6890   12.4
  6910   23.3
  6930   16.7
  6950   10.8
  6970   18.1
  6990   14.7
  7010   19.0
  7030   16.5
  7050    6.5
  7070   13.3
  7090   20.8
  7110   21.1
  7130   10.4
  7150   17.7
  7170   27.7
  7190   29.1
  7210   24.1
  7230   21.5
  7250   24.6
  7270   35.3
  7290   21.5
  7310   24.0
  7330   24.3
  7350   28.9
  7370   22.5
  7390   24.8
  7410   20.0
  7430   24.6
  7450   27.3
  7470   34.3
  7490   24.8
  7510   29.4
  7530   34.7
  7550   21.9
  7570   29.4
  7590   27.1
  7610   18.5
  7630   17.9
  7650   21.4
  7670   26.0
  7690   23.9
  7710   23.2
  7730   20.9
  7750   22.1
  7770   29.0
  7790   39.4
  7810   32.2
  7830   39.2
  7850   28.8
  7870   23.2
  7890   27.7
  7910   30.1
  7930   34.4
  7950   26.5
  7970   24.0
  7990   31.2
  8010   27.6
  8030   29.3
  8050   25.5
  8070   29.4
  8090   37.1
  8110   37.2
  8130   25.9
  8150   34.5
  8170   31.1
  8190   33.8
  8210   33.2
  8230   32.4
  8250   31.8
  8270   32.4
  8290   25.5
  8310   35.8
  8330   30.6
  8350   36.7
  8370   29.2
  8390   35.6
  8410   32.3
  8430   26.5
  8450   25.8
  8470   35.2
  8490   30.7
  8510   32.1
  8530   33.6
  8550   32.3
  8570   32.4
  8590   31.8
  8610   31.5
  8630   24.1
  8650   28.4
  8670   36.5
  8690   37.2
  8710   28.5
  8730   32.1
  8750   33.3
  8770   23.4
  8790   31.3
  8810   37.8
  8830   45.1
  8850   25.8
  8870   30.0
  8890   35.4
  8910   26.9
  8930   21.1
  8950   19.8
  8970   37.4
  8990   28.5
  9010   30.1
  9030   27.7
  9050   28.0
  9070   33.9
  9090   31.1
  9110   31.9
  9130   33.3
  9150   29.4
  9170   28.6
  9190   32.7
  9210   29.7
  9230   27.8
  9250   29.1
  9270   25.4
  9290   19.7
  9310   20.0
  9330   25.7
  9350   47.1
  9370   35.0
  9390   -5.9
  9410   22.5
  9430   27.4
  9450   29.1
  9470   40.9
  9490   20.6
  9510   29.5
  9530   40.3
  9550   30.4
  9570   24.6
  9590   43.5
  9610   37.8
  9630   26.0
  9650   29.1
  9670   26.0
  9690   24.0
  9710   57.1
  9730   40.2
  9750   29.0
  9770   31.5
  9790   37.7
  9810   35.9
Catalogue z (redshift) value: 0.79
